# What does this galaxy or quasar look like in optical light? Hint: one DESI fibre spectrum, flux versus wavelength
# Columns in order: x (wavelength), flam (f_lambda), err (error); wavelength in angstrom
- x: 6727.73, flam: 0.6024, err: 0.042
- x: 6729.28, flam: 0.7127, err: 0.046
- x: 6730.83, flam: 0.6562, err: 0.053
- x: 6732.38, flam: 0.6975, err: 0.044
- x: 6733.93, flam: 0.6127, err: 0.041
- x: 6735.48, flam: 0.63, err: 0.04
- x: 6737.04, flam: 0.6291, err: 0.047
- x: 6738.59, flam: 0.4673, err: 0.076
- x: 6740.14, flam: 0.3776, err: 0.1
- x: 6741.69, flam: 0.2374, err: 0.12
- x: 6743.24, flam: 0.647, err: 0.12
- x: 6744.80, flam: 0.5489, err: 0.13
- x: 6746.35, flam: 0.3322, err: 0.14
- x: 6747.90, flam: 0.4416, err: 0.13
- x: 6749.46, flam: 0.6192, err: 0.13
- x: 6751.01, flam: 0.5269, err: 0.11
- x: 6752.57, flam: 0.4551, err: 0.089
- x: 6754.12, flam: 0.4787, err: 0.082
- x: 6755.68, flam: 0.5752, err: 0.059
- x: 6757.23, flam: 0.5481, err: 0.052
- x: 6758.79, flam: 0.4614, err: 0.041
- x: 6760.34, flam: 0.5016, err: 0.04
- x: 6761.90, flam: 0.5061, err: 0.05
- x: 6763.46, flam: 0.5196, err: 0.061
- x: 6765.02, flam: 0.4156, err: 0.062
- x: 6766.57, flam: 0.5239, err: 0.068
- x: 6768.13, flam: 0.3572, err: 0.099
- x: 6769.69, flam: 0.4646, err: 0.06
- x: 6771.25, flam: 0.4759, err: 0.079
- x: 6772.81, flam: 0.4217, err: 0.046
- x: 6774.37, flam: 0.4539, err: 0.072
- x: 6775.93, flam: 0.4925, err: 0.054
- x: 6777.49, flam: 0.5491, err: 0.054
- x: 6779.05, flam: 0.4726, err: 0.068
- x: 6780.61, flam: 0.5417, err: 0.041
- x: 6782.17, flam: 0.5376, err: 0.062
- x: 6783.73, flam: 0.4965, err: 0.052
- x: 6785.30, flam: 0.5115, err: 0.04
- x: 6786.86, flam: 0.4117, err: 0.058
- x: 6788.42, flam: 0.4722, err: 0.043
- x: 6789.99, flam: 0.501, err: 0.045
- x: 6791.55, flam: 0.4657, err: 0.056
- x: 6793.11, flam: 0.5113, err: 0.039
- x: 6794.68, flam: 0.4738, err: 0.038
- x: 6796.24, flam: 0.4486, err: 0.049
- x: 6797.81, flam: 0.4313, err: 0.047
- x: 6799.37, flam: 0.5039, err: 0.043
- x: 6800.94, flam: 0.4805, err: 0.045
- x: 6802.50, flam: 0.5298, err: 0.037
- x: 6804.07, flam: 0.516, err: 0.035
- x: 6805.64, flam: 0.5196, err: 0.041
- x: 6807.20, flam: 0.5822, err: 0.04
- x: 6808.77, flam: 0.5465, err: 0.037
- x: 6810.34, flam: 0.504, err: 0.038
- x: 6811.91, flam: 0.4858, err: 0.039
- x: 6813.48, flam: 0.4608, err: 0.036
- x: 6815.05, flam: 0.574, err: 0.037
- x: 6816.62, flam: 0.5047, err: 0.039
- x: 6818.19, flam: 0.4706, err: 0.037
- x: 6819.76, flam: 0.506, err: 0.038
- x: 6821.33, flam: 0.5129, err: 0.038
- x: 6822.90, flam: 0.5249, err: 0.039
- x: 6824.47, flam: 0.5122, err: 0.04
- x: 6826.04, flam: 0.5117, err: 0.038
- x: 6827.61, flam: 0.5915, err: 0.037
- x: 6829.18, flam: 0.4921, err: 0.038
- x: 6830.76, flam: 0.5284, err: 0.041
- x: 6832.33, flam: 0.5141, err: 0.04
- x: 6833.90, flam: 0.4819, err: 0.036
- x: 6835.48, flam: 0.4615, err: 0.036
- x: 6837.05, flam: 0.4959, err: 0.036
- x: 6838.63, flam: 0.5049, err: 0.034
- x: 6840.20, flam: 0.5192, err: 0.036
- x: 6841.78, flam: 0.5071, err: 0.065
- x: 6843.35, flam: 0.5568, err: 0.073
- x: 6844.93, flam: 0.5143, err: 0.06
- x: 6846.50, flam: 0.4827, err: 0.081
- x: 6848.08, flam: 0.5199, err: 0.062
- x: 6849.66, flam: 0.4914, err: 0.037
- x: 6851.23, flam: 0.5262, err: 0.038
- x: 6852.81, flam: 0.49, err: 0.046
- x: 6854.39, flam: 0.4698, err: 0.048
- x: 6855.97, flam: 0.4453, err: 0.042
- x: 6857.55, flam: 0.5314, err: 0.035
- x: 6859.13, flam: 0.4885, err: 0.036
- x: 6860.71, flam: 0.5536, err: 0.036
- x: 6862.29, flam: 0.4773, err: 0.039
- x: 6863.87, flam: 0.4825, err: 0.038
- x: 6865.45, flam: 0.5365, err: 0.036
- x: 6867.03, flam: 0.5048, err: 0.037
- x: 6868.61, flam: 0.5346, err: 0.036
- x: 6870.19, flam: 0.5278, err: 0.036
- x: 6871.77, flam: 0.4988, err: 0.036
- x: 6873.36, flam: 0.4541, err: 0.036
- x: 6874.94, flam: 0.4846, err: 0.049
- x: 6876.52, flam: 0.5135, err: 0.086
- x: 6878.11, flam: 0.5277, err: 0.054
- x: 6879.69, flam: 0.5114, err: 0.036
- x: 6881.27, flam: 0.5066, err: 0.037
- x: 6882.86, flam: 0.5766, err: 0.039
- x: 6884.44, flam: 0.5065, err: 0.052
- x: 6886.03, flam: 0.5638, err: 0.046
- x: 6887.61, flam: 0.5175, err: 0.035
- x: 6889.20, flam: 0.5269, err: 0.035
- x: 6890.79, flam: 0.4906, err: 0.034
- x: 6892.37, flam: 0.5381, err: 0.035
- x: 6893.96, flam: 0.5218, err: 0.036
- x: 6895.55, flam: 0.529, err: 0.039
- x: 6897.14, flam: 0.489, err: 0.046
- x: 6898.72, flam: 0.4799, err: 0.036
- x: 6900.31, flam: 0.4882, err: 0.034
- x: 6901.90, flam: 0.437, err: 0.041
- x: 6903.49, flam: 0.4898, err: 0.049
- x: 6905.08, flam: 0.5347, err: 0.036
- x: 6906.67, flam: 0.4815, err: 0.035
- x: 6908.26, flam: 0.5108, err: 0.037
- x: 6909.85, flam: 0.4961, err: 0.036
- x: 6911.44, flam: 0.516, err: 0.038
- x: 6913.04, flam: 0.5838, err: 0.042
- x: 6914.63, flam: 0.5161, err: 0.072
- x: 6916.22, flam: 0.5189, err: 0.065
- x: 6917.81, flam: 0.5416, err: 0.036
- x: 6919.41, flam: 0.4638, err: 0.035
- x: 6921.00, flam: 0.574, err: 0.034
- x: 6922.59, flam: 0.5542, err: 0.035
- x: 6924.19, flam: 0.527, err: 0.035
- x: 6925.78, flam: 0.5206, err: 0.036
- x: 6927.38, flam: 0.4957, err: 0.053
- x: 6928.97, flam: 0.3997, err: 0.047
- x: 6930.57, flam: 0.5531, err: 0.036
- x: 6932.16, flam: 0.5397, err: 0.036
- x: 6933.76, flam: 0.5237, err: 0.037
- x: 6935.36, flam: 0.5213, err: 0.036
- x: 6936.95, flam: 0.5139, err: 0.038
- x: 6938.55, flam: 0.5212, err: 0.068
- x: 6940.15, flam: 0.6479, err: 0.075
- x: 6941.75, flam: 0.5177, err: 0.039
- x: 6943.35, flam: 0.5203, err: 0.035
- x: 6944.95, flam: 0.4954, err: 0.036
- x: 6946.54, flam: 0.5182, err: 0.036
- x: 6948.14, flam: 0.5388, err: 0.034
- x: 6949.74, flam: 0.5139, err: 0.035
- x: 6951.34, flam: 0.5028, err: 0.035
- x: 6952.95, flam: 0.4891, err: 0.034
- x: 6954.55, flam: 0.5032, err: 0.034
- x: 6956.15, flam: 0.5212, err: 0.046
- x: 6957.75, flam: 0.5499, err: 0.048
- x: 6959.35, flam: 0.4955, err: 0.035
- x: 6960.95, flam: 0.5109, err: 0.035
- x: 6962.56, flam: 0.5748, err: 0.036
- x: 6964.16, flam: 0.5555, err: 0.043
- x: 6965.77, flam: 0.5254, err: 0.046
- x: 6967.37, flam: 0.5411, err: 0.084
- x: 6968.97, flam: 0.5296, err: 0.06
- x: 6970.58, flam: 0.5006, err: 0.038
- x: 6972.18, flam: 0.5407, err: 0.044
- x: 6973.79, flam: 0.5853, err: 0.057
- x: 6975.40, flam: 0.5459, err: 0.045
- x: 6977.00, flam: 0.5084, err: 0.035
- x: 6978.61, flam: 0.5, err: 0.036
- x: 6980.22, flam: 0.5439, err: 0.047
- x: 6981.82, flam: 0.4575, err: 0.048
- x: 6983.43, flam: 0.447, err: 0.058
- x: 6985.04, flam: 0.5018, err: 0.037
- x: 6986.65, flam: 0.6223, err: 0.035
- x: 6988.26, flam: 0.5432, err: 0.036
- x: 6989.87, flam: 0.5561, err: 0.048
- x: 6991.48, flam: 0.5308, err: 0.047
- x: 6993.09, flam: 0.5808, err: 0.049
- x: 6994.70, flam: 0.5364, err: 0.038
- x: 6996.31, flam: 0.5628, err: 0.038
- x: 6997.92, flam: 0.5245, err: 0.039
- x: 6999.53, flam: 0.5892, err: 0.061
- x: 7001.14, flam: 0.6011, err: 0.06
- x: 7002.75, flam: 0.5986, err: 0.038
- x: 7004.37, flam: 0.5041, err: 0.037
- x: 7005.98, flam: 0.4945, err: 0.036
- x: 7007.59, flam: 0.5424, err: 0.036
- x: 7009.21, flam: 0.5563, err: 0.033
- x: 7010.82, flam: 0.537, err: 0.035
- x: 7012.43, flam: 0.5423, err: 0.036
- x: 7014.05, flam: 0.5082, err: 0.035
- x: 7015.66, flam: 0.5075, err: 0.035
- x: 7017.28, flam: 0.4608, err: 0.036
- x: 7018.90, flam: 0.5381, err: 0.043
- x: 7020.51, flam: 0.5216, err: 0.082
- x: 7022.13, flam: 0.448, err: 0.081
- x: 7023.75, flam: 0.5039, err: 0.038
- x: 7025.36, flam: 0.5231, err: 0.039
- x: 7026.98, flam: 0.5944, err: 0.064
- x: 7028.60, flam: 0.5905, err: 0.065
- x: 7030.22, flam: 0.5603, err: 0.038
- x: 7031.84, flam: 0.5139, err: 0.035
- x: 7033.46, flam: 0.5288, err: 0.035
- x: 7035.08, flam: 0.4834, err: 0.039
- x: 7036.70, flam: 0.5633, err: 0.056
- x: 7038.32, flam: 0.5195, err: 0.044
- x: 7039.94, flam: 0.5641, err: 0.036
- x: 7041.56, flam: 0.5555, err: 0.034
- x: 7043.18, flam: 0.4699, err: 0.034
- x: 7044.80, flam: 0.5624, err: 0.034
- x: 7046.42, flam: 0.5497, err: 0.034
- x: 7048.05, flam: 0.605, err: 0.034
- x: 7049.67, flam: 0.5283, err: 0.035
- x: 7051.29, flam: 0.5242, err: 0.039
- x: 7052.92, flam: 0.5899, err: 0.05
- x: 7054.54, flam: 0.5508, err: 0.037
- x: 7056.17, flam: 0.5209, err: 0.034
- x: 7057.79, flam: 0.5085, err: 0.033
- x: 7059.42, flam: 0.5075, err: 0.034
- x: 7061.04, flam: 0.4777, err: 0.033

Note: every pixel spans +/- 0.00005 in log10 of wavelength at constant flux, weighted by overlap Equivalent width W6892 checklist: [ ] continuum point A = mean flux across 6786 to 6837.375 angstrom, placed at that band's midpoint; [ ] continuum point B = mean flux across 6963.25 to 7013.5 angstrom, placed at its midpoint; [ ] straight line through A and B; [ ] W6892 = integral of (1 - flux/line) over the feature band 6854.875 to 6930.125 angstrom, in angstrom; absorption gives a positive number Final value 1.2 angstrom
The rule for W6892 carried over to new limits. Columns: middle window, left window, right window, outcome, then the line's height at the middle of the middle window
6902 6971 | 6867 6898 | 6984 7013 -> 1.4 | 0.532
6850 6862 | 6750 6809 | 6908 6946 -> 0.2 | 0.508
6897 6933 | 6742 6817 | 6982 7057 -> 0.6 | 0.519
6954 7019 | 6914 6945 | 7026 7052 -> 0.1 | 0.535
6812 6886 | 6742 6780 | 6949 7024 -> -0.7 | 0.504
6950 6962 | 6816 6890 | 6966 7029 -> 0.3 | 0.527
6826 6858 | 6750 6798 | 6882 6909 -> -0.4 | 0.499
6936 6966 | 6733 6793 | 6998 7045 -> -0.3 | 0.522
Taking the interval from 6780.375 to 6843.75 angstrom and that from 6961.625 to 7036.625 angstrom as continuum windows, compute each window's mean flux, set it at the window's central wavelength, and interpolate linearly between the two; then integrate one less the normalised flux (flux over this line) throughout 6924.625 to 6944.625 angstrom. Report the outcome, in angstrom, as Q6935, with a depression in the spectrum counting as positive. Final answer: 0.1 angstrom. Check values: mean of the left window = 0.504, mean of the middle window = 0.522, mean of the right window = 0.534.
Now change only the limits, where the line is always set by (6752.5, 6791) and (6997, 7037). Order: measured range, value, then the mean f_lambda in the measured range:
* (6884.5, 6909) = 0.2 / 0.507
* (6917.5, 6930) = 0.1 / 0.509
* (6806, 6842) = -1.2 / 0.513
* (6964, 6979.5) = -0.2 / 0.532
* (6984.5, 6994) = -0.5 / 0.557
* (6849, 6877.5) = 0.2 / 0.501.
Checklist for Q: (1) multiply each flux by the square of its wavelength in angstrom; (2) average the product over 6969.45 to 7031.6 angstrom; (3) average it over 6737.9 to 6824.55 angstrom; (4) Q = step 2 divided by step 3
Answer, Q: 1.16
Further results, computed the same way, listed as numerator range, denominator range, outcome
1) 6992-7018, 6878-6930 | 1.08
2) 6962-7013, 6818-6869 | 1.11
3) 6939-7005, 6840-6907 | 1.08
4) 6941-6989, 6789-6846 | 1.08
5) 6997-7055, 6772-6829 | 1.15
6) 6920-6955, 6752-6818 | 1.11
